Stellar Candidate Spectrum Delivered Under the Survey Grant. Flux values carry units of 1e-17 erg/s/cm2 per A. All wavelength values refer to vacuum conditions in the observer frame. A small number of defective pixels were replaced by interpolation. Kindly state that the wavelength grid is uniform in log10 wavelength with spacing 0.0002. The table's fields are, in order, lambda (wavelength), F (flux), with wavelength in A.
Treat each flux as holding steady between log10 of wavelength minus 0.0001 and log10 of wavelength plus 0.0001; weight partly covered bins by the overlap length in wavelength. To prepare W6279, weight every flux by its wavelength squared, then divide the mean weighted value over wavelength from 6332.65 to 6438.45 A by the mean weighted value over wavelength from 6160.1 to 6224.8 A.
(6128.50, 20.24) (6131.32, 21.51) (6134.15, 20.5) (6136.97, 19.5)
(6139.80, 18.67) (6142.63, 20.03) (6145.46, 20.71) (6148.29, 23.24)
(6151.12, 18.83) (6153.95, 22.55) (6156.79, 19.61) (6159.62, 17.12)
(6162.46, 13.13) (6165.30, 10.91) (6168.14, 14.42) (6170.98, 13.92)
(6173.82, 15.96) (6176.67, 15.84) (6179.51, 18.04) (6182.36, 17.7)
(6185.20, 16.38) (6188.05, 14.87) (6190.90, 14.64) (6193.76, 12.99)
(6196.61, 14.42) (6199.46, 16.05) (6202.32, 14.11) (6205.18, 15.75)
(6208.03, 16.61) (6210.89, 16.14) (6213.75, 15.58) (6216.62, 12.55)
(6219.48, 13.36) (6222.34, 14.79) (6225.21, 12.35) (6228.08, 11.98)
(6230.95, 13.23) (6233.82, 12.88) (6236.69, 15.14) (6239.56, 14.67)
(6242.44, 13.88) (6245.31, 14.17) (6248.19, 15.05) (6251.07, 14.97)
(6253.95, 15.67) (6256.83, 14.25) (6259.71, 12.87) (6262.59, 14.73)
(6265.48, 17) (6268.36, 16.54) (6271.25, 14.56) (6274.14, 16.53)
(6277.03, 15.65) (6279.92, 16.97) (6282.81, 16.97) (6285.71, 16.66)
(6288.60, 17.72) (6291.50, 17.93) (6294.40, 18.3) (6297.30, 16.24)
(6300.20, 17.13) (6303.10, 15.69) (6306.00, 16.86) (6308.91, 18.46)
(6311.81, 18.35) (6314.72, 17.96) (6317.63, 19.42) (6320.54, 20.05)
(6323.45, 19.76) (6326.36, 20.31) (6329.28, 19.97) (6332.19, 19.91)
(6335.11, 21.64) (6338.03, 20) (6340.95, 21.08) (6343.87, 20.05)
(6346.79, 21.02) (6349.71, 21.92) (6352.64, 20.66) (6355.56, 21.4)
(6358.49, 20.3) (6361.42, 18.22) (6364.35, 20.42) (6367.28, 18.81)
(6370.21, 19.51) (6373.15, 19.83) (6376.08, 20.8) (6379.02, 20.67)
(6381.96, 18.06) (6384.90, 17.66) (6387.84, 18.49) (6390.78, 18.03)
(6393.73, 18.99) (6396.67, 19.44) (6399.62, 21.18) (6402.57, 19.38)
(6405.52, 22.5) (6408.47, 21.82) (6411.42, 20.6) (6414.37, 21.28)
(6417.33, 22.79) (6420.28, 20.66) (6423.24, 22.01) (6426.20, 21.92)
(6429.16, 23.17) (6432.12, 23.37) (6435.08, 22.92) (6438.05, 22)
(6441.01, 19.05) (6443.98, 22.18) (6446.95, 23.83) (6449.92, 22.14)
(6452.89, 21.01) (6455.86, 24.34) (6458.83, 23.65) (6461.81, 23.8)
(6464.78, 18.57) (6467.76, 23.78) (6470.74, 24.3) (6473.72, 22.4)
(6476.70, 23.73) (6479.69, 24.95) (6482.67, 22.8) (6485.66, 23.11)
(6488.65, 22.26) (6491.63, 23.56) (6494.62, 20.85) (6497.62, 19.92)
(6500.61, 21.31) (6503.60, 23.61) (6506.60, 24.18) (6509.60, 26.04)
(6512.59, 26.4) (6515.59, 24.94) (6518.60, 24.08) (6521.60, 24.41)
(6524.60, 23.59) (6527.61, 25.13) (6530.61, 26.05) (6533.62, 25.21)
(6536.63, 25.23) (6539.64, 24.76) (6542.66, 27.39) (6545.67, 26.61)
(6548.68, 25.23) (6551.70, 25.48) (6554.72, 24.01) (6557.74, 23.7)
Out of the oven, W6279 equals 1.5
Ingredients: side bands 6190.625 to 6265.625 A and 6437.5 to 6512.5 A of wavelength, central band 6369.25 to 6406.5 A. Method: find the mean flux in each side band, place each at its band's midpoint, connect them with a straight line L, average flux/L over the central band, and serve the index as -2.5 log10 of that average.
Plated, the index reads 0.02 mag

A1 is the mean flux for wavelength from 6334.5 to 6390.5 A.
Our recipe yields 20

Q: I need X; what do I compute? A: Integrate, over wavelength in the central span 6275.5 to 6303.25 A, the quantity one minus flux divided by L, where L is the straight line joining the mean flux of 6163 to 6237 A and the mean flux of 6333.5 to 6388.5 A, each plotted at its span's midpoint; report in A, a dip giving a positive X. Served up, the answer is 1.02 A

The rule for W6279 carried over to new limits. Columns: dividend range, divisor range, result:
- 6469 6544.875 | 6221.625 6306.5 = 1.69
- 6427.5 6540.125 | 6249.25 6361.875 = 1.37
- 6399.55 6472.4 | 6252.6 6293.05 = 1.45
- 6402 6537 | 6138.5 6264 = 1.61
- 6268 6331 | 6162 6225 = 1.23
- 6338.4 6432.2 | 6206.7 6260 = 1.51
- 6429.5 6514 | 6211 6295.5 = 1.62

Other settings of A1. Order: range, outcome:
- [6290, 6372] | 19.3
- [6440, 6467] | 22.2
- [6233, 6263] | 14.4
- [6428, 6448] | 22.3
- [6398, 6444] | 21.7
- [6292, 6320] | 17.7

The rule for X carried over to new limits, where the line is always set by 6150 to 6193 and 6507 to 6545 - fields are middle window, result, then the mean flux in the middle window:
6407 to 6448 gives 1.43 A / 22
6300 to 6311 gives 1.41 A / 17.1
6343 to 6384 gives 1.96 A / 20.1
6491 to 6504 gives 1.56 A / 21.6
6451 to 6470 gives 0.81 A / 22.6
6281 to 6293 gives 1.15 A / 17.3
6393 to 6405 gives 1.09 A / 20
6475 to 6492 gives 0.56 A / 23.4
